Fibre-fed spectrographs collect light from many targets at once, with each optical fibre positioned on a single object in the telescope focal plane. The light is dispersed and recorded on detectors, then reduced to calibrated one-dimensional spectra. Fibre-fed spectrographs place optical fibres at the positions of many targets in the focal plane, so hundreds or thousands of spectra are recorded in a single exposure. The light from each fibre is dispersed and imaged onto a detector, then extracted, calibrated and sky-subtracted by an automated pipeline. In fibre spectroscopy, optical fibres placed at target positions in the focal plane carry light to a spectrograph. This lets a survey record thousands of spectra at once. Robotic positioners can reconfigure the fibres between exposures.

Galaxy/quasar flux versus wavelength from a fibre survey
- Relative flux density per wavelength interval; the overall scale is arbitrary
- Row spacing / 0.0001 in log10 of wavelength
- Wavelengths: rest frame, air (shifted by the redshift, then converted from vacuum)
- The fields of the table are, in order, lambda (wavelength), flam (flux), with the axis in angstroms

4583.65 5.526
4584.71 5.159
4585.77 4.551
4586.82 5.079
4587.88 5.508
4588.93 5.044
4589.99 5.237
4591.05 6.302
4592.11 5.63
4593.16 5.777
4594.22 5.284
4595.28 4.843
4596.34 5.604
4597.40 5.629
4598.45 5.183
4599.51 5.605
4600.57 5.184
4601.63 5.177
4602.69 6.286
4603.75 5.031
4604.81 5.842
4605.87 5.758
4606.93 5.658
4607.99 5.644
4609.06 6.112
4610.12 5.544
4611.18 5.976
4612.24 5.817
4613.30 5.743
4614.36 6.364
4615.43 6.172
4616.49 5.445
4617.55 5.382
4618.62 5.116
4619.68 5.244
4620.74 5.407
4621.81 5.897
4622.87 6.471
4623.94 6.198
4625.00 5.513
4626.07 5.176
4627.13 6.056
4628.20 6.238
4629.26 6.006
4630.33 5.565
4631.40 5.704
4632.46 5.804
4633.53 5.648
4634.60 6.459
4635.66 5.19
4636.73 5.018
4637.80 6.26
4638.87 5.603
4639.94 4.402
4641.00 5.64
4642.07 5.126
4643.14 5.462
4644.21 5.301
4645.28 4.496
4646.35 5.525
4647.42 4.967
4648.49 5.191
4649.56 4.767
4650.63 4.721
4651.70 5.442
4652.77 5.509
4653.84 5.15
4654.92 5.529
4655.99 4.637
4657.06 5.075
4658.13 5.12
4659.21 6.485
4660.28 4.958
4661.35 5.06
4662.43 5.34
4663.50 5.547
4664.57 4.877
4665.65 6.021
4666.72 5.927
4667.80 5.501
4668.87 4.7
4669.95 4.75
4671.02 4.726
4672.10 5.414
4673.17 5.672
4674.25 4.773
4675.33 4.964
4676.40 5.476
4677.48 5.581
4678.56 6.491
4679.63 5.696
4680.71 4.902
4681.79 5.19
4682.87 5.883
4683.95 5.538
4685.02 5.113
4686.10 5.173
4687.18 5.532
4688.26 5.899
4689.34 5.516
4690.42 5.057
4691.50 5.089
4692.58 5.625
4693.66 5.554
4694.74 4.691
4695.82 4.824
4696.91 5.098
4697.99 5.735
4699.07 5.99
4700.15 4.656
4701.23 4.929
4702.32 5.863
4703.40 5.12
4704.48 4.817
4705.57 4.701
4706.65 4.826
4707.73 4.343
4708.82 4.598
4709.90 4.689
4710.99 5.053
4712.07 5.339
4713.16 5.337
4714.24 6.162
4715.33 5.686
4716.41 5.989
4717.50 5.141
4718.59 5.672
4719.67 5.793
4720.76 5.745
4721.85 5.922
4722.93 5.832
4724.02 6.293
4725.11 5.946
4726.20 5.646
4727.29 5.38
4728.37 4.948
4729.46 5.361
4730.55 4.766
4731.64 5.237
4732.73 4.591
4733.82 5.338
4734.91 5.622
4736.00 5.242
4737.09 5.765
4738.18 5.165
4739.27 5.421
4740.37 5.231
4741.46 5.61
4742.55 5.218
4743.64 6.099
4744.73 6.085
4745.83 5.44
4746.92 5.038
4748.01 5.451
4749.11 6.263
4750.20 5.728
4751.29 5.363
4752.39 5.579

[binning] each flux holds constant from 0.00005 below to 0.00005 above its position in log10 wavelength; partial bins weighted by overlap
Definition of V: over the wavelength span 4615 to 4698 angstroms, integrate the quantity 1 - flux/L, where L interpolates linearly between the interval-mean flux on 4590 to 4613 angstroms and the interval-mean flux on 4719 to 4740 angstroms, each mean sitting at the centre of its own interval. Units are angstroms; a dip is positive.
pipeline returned 2.1 angstroms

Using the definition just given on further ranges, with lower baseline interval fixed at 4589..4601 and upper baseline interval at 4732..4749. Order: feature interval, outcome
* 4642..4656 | 0.79 angstroms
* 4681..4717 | 1.24 angstroms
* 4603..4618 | -0.82 angstroms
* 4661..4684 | 0.37 angstroms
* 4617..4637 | -0.87 angstroms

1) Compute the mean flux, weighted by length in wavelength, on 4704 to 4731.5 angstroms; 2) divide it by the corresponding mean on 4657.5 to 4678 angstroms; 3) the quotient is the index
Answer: 1.0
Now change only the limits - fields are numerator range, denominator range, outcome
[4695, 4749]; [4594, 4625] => 0.95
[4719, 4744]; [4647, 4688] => 1.03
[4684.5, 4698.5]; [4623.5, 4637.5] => 0.92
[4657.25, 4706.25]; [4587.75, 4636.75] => 0.94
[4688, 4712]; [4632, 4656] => 0.96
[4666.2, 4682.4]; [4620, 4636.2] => 0.91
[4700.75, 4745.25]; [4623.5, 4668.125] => 0.99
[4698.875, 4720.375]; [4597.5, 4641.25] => 0.92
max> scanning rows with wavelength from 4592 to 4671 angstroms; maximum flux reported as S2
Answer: 6.485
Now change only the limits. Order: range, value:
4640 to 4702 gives 6.491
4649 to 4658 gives 5.529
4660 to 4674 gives 6.021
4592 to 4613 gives 6.286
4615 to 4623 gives 6.471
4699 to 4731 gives 6.293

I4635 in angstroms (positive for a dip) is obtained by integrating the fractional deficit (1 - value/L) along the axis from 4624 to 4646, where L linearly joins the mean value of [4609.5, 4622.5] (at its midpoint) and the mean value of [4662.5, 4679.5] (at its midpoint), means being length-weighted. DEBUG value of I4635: 0.1 angstroms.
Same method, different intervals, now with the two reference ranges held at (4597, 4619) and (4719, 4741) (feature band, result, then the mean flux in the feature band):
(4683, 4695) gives 0.3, 5.38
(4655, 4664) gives 0.5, 5.29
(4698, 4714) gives 1.3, 5.07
